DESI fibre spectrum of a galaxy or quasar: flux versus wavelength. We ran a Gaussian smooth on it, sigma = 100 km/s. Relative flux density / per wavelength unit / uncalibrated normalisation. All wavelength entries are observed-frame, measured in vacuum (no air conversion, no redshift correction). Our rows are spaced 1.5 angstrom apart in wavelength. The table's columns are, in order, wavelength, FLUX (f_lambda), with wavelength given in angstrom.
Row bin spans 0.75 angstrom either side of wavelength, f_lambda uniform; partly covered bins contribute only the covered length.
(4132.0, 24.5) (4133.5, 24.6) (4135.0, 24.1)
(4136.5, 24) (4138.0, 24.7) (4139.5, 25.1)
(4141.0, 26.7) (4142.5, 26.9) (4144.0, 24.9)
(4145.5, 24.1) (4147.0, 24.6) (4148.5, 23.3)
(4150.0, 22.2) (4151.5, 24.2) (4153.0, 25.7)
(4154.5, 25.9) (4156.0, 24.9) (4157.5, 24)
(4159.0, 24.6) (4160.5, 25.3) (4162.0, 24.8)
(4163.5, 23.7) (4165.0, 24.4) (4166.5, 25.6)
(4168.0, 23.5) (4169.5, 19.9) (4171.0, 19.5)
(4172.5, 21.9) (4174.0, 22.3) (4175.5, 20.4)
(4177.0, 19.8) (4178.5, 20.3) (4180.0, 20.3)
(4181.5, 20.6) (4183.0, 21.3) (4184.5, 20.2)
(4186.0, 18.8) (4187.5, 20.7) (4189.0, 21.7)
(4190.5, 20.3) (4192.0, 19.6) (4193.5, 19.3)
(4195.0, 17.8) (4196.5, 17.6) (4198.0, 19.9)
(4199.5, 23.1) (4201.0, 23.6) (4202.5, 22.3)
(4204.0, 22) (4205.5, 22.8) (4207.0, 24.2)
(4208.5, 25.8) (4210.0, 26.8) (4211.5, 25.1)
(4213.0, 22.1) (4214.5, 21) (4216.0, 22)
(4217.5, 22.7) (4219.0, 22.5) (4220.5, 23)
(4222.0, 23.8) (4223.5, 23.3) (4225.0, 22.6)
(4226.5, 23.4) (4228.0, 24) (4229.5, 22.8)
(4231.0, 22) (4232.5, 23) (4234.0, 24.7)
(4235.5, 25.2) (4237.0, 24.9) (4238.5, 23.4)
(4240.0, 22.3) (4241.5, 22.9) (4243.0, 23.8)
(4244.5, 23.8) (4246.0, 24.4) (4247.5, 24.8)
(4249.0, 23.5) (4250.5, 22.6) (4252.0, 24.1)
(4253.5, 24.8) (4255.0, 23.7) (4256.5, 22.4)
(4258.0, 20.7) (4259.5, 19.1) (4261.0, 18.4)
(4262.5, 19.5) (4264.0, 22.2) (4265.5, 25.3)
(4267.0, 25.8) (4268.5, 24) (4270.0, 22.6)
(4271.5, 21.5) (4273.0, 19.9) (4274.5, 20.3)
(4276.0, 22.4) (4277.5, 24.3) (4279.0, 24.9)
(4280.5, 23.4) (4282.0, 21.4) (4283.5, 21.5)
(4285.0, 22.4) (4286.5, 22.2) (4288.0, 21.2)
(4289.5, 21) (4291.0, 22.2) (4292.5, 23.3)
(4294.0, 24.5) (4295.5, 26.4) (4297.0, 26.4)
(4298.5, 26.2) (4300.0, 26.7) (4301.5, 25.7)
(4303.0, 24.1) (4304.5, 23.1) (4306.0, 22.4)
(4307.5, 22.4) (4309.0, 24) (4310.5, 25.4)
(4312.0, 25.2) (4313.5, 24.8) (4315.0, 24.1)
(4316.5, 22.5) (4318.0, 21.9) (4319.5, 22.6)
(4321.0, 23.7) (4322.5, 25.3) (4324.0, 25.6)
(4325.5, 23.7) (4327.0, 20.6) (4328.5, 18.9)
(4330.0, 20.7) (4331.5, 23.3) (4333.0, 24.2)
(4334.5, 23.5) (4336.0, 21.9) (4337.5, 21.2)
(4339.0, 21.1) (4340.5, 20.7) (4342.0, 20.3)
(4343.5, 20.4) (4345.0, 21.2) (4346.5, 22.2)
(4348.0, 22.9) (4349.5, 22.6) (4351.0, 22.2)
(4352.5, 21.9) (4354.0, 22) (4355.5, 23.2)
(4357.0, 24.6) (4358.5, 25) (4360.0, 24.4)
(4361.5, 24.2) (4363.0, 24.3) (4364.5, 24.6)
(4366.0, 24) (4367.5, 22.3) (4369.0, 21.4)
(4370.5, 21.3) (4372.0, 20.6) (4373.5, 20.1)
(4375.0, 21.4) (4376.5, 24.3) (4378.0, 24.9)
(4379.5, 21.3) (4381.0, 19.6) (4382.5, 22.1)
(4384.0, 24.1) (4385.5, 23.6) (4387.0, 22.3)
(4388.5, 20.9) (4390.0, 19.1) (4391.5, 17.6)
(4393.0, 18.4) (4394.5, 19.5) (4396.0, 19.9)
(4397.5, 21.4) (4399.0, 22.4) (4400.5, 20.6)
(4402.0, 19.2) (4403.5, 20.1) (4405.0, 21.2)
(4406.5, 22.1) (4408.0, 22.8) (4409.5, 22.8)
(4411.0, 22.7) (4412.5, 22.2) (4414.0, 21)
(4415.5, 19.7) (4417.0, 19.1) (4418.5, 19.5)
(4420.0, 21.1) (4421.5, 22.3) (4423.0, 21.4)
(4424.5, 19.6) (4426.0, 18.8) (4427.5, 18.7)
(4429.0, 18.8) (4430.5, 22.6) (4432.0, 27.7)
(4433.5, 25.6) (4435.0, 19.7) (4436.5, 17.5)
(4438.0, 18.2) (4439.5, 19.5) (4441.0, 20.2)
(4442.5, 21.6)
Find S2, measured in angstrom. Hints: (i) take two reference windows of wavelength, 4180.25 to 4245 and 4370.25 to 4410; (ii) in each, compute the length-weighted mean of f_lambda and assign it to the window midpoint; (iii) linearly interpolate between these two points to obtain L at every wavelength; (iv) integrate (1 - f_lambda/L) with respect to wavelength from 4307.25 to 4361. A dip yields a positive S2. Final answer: -3.0 angstrom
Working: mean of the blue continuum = 22.4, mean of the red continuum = 21.2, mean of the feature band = 22.8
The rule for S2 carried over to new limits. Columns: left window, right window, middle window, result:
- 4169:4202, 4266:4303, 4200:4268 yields -4.2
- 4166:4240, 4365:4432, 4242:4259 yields -1.2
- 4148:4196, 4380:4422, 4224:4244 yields -1.6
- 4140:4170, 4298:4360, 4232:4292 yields 2.1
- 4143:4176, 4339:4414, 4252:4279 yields 0.6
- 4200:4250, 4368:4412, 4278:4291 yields 0.2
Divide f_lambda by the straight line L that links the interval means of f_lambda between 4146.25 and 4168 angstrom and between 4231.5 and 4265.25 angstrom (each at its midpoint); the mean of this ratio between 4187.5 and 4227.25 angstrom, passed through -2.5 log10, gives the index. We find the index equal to 0.07 mag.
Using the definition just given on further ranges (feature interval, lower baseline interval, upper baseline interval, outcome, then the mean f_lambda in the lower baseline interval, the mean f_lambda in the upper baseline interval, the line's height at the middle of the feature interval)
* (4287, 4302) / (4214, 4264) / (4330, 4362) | -0.08 mag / 22.9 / 22.5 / 22.7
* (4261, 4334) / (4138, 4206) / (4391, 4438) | -0.08 mag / 22.5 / 20.8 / 21.6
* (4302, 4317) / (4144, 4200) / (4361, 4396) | -0.09 mag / 22.1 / 21.8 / 21.9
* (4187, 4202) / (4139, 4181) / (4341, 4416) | 0.14 mag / 23.5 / 21.9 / 23.2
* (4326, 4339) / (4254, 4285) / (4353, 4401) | 0.02 mag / 22.2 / 22.1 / 22.1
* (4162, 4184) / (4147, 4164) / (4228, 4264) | 0.11 mag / 24.4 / 22.9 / 24.1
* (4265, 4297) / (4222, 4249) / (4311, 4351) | 0.01 mag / 23.6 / 22.5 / 23.1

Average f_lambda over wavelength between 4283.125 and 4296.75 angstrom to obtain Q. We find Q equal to 22.9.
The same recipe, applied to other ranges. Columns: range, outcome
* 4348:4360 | 23.1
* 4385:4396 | 20.1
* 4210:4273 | 23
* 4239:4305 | 23.1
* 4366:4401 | 21.3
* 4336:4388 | 22.4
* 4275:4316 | 23.7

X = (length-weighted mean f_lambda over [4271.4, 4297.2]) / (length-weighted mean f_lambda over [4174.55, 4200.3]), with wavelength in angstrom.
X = 1.13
